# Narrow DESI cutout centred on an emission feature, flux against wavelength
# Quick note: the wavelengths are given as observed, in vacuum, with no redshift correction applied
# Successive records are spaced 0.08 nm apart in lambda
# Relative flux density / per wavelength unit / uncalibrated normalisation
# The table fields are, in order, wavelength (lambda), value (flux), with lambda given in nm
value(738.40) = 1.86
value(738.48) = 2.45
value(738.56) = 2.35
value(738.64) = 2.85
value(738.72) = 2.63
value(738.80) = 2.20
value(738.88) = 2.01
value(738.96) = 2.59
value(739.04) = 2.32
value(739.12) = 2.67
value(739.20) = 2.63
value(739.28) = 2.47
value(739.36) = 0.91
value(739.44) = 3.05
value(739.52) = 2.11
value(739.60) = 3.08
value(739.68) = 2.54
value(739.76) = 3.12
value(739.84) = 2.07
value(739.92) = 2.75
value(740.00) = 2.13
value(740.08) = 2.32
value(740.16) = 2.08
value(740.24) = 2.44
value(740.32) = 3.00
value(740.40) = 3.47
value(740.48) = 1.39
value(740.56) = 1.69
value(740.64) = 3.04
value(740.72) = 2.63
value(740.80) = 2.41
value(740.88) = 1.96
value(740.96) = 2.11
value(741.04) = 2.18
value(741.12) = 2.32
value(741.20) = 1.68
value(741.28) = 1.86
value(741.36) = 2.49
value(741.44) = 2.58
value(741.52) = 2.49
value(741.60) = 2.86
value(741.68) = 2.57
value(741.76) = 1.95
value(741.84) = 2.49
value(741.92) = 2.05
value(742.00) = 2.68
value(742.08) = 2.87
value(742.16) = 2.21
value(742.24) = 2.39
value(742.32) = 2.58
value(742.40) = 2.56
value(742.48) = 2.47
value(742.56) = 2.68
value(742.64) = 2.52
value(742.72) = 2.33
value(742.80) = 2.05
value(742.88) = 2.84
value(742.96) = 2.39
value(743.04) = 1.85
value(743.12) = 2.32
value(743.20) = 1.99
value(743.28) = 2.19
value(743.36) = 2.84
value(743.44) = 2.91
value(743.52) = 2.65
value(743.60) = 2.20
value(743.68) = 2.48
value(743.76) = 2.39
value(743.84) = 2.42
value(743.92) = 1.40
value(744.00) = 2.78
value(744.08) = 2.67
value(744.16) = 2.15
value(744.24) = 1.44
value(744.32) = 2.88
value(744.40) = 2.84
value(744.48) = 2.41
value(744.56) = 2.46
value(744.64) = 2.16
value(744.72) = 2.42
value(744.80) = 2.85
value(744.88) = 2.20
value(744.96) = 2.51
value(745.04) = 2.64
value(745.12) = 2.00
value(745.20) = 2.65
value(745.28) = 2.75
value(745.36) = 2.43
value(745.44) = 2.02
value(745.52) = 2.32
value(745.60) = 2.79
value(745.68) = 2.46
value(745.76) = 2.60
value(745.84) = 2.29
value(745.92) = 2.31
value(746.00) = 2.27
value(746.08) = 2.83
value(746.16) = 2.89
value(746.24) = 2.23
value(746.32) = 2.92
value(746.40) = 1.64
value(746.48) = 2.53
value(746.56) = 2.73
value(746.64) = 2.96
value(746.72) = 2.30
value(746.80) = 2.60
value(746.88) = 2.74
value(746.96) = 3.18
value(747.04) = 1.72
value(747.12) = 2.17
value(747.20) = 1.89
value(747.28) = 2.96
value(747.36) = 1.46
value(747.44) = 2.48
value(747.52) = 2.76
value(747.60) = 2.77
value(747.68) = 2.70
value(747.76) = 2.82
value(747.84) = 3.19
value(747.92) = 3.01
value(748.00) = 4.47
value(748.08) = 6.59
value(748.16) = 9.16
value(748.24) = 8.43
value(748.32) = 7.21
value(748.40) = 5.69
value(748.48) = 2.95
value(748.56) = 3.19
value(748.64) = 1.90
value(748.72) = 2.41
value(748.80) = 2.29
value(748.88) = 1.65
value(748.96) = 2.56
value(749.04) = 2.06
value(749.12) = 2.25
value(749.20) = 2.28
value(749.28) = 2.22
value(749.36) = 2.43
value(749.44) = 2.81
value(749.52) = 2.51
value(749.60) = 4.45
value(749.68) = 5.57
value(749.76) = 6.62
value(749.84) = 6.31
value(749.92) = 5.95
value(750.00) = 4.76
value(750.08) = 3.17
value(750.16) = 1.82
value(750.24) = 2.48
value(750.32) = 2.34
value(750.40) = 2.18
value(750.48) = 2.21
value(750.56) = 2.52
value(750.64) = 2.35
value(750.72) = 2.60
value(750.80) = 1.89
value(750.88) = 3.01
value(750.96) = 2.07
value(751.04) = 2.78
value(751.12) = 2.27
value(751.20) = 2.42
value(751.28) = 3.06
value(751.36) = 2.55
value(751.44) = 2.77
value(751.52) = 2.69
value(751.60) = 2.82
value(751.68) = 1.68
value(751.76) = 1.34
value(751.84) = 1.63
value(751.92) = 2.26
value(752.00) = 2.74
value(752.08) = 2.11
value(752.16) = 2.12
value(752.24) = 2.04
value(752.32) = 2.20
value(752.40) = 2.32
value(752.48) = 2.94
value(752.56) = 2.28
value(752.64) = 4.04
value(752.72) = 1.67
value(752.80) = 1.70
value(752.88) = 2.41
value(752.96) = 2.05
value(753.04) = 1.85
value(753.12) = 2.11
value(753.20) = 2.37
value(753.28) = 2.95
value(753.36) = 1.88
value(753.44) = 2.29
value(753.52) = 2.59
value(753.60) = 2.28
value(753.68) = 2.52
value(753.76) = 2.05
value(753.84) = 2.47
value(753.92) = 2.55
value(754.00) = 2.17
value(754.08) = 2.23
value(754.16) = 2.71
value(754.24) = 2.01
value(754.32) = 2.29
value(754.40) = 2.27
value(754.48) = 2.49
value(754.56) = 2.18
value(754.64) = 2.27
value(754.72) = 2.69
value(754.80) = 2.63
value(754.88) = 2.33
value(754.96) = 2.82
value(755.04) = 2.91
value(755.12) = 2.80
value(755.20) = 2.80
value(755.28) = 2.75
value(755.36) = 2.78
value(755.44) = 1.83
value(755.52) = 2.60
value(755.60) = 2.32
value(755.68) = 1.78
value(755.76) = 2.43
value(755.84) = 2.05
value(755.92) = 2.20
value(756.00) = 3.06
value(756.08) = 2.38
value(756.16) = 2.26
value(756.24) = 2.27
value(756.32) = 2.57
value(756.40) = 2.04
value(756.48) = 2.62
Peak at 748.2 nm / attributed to [S II] 6716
